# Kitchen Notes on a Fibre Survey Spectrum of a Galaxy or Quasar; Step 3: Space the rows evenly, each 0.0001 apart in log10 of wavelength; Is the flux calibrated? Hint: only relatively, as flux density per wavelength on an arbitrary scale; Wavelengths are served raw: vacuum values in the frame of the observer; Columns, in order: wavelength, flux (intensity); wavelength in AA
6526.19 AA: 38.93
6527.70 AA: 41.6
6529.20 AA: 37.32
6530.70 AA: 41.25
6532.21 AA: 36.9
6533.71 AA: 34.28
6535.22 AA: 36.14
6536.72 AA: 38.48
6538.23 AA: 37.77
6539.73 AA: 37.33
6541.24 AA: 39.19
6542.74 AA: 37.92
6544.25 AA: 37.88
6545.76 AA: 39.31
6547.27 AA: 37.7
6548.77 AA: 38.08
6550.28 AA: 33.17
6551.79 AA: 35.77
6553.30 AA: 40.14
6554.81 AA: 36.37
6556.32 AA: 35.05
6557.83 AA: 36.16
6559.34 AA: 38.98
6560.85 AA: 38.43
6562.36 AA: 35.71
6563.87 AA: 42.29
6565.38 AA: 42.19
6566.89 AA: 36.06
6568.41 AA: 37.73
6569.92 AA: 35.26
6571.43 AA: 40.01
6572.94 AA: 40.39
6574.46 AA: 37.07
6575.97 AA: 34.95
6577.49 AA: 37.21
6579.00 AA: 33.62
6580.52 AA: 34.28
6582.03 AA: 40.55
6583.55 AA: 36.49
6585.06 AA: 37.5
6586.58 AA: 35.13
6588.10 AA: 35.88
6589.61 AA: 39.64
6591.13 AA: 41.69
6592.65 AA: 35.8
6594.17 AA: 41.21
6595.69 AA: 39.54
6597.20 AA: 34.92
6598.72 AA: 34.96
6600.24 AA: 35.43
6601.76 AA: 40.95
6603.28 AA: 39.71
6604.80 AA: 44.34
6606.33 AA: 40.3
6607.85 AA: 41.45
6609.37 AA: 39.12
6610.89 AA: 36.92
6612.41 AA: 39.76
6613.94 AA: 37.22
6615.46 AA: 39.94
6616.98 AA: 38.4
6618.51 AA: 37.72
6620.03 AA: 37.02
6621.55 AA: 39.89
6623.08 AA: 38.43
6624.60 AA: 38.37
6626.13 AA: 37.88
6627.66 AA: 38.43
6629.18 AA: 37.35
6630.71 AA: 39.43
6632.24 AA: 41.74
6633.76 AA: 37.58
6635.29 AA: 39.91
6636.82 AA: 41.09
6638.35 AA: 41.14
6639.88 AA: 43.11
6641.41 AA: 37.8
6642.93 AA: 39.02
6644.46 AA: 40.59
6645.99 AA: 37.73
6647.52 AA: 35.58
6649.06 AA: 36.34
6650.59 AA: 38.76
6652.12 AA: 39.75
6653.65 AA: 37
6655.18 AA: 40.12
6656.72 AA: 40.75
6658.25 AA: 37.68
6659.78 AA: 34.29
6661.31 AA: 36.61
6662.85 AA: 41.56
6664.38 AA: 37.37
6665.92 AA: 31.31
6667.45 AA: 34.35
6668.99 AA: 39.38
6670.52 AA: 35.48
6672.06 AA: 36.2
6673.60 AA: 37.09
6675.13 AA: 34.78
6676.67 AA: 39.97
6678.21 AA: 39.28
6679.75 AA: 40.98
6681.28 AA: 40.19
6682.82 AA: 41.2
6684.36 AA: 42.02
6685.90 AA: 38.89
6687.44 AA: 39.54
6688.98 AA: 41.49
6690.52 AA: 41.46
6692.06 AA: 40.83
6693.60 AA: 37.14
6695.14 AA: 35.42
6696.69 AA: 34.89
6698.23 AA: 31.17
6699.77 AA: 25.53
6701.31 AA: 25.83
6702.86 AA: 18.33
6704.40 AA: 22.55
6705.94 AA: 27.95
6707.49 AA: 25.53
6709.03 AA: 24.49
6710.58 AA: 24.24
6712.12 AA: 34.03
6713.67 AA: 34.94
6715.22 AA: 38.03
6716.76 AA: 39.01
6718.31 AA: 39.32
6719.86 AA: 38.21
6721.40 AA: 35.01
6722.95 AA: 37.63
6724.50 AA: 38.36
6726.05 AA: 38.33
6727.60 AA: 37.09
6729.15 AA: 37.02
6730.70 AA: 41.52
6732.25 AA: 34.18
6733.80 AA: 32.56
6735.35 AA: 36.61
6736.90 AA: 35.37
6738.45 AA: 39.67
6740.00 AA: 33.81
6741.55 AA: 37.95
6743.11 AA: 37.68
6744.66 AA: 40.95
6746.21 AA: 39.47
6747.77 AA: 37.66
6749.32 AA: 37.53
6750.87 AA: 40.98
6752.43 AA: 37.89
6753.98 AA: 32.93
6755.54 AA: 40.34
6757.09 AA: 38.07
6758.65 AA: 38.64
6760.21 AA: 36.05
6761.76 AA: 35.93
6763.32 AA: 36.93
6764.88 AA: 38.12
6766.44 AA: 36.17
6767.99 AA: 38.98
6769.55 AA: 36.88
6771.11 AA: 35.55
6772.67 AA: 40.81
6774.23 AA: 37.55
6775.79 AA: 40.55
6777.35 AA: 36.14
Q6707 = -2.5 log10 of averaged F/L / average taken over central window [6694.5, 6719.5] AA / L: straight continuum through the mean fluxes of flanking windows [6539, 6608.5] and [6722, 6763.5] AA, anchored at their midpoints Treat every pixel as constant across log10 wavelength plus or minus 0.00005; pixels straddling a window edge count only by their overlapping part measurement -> 0.24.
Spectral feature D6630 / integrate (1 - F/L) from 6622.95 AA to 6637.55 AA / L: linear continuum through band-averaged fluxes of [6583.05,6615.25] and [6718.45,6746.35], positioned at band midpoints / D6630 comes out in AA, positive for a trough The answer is -0.3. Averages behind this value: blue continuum 38.5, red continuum 37.3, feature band 39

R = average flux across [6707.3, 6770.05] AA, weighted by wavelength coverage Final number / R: 36.5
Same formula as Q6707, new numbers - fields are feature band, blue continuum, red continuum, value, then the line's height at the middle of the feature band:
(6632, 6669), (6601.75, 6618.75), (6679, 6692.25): 0.05 mag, 40.2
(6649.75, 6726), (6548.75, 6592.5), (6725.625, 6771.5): 0.05 mag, 37.4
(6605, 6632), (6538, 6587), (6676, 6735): -0.07 mag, 36.5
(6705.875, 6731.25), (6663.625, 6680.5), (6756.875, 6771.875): 0.06 mag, 37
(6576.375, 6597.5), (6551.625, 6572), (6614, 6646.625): 0.03 mag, 38.4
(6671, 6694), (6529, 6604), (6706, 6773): -0.07 mag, 36.8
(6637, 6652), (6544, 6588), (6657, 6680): -0.05 mag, 37.1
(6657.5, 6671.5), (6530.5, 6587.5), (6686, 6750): -0.02 mag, 35.7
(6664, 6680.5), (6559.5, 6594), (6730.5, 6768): 0.02 mag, 37.5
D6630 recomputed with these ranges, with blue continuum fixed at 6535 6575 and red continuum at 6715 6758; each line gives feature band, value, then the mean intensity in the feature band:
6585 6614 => -0.7 AA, 38.6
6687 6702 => 0.9 AA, 35.3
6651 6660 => -0.2 AA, 38.5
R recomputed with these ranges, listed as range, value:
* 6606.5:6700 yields 38.3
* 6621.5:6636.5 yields 38.9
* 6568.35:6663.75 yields 38.4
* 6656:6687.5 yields 38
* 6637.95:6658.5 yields 38.9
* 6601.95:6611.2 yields 40.5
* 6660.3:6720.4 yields 35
